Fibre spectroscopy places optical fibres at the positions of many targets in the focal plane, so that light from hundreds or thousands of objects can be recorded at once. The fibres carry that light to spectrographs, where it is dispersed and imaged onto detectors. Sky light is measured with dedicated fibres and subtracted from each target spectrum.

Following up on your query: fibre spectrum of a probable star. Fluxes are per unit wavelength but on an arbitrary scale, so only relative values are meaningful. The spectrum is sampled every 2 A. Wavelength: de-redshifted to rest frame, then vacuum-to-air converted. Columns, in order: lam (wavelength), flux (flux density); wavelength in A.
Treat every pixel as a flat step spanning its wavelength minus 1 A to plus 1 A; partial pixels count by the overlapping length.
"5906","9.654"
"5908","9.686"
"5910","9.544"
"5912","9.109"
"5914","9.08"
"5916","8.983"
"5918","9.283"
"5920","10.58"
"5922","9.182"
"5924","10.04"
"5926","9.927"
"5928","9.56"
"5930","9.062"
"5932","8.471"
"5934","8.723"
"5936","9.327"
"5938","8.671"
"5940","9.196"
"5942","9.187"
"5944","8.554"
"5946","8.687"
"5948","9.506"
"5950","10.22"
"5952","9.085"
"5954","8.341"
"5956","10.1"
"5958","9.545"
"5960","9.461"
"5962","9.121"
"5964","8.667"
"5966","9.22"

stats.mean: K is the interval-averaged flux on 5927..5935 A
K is 8.95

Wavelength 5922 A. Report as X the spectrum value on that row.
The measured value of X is 9.182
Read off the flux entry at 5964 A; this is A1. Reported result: 8.667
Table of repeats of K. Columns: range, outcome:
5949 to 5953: 9.65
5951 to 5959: 9.27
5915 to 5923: 9.51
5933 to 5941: 8.98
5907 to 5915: 9.35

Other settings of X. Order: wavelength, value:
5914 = 9.08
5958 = 9.545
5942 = 9.187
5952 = 9.085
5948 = 9.506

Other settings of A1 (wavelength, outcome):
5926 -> 9.927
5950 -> 10.22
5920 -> 10.58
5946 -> 8.687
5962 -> 9.121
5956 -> 10.1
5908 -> 9.686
